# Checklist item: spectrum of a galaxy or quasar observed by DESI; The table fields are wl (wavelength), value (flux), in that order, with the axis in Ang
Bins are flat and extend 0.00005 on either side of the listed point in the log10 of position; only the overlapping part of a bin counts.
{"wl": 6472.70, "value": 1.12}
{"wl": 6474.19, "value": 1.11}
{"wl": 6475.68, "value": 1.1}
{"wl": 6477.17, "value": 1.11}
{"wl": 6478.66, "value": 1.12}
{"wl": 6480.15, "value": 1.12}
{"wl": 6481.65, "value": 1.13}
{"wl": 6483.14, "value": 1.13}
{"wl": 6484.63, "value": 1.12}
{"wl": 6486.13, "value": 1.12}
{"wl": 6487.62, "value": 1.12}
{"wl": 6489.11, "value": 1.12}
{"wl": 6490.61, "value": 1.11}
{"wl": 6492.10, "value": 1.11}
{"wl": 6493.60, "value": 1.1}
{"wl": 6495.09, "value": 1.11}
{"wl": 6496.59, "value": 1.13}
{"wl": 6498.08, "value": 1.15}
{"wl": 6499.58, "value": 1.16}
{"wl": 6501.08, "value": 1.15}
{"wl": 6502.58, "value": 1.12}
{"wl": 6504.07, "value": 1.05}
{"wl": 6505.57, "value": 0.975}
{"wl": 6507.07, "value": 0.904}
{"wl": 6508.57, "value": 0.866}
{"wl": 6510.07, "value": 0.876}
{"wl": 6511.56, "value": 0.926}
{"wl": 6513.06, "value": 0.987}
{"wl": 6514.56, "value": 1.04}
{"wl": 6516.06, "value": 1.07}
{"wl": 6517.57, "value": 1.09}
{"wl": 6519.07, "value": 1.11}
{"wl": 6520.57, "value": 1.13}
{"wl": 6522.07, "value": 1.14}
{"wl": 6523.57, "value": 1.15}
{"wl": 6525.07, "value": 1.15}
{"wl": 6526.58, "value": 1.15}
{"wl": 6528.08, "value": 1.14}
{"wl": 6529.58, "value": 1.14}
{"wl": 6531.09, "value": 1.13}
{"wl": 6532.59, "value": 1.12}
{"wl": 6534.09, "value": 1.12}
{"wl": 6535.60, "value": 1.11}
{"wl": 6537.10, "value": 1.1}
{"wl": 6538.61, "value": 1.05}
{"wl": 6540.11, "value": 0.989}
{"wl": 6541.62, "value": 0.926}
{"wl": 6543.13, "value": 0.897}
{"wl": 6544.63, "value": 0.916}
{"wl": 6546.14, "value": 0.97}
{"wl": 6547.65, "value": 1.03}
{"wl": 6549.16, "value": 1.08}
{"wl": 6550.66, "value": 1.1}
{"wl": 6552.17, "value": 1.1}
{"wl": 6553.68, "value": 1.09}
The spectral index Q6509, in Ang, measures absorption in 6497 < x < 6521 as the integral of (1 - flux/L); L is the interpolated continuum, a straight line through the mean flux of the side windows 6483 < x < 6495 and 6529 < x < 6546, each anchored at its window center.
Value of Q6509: 1.0 Ang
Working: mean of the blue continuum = 1.12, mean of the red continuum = 1.04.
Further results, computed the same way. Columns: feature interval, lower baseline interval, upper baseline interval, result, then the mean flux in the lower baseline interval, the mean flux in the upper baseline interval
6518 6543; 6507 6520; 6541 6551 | -2.8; 0.992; 0.985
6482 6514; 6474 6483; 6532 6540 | 1.3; 1.12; 1.09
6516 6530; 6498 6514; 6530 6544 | -1.3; 1.01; 1.05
